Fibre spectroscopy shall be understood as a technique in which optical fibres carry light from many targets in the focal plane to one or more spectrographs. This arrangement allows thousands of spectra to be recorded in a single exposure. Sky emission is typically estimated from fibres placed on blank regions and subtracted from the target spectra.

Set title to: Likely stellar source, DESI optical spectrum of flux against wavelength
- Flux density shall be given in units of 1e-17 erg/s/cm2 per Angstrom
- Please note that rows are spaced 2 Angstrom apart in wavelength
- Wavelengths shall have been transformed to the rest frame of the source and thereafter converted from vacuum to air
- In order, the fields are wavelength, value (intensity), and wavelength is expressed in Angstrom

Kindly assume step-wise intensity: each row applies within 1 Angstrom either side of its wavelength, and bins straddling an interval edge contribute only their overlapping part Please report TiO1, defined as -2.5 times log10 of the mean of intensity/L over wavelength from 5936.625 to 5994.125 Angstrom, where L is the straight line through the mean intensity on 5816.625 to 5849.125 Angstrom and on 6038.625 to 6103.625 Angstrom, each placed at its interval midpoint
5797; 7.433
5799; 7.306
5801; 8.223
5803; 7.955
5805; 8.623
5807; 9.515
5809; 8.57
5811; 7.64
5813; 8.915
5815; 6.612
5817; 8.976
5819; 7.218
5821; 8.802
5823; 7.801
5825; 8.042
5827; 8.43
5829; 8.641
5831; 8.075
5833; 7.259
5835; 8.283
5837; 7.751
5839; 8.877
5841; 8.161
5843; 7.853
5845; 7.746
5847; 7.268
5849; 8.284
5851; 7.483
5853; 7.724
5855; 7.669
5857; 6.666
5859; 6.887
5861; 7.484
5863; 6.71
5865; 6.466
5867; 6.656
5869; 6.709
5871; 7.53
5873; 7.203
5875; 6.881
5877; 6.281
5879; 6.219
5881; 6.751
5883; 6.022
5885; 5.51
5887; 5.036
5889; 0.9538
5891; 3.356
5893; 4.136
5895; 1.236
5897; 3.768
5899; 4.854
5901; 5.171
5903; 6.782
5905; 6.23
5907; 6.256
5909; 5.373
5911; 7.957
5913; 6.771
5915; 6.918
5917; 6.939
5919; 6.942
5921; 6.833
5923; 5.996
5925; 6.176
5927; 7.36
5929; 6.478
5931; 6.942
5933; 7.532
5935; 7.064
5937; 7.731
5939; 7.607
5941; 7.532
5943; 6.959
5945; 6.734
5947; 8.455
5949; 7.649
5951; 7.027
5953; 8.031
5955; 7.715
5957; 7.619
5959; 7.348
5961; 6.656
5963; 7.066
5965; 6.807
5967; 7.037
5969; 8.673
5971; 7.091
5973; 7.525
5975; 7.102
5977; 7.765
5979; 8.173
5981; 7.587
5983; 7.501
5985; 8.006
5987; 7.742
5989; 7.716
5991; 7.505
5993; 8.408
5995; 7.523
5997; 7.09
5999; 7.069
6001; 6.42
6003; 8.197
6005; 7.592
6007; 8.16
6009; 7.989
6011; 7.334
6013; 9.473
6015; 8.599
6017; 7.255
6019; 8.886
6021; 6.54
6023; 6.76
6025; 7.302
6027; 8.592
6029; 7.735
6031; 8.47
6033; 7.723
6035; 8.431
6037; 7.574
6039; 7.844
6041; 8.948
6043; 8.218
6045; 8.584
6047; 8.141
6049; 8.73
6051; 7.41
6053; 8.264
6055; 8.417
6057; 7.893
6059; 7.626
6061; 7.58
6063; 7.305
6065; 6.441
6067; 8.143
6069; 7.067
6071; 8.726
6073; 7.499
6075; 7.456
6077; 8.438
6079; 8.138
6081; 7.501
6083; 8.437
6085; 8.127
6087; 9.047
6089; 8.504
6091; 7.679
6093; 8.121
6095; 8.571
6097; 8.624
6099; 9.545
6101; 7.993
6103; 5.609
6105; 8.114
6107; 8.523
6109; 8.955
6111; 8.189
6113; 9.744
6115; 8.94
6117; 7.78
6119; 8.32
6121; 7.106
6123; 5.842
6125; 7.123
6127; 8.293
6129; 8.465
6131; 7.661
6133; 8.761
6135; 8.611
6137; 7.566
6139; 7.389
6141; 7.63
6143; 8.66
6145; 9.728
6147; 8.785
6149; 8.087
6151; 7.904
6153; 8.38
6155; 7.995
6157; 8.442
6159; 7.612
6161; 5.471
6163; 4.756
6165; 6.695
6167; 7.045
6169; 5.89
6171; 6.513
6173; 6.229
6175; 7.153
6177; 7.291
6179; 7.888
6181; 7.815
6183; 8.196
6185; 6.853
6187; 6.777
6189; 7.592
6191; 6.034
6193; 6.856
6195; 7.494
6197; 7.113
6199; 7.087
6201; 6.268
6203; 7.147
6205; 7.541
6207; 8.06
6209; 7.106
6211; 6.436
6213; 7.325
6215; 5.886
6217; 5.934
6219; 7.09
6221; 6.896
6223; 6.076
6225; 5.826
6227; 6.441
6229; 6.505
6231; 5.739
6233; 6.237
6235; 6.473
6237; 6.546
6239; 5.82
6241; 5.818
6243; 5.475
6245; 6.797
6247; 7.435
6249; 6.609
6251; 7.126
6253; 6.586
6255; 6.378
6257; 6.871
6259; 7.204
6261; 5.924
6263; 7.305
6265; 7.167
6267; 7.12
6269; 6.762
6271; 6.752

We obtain 0.07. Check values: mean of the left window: 8.06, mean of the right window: 8.03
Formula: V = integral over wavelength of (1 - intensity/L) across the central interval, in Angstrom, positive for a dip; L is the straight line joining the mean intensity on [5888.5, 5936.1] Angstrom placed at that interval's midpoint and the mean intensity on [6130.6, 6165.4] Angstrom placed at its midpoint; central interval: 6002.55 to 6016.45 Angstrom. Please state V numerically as -3.2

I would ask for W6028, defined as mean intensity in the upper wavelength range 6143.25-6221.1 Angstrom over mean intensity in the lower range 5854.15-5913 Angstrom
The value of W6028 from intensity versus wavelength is 1.23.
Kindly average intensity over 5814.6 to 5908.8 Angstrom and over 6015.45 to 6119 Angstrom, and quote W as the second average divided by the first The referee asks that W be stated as 1.2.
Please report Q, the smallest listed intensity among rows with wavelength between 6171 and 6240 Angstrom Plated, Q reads 5.739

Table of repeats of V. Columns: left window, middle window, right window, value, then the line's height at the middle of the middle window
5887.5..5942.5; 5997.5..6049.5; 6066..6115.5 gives -4.0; 7.36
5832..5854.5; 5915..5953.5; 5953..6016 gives 2.9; 7.72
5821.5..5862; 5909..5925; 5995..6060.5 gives 2.2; 7.86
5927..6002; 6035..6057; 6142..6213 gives -2.5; 7.37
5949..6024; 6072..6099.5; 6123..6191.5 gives -2.6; 7.54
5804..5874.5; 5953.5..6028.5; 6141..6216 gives -0.8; 7.54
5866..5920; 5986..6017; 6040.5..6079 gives -2.6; 7.16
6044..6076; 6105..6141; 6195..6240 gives -3.5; 7.35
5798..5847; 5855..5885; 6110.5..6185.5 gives 4.9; 8.05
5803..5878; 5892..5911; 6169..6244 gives 6.4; 7.56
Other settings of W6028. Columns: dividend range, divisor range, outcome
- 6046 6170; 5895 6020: 1.10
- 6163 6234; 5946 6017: 0.89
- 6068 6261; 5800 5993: 1.04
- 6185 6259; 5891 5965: 1.01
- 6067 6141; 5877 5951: 1.31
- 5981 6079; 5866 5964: 1.23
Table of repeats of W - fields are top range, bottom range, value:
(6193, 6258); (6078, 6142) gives 0.82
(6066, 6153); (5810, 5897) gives 1.18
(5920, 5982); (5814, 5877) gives 0.96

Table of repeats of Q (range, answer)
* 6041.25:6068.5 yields 6.441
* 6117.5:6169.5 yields 4.756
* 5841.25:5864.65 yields 6.666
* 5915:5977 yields 5.996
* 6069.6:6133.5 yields 5.609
